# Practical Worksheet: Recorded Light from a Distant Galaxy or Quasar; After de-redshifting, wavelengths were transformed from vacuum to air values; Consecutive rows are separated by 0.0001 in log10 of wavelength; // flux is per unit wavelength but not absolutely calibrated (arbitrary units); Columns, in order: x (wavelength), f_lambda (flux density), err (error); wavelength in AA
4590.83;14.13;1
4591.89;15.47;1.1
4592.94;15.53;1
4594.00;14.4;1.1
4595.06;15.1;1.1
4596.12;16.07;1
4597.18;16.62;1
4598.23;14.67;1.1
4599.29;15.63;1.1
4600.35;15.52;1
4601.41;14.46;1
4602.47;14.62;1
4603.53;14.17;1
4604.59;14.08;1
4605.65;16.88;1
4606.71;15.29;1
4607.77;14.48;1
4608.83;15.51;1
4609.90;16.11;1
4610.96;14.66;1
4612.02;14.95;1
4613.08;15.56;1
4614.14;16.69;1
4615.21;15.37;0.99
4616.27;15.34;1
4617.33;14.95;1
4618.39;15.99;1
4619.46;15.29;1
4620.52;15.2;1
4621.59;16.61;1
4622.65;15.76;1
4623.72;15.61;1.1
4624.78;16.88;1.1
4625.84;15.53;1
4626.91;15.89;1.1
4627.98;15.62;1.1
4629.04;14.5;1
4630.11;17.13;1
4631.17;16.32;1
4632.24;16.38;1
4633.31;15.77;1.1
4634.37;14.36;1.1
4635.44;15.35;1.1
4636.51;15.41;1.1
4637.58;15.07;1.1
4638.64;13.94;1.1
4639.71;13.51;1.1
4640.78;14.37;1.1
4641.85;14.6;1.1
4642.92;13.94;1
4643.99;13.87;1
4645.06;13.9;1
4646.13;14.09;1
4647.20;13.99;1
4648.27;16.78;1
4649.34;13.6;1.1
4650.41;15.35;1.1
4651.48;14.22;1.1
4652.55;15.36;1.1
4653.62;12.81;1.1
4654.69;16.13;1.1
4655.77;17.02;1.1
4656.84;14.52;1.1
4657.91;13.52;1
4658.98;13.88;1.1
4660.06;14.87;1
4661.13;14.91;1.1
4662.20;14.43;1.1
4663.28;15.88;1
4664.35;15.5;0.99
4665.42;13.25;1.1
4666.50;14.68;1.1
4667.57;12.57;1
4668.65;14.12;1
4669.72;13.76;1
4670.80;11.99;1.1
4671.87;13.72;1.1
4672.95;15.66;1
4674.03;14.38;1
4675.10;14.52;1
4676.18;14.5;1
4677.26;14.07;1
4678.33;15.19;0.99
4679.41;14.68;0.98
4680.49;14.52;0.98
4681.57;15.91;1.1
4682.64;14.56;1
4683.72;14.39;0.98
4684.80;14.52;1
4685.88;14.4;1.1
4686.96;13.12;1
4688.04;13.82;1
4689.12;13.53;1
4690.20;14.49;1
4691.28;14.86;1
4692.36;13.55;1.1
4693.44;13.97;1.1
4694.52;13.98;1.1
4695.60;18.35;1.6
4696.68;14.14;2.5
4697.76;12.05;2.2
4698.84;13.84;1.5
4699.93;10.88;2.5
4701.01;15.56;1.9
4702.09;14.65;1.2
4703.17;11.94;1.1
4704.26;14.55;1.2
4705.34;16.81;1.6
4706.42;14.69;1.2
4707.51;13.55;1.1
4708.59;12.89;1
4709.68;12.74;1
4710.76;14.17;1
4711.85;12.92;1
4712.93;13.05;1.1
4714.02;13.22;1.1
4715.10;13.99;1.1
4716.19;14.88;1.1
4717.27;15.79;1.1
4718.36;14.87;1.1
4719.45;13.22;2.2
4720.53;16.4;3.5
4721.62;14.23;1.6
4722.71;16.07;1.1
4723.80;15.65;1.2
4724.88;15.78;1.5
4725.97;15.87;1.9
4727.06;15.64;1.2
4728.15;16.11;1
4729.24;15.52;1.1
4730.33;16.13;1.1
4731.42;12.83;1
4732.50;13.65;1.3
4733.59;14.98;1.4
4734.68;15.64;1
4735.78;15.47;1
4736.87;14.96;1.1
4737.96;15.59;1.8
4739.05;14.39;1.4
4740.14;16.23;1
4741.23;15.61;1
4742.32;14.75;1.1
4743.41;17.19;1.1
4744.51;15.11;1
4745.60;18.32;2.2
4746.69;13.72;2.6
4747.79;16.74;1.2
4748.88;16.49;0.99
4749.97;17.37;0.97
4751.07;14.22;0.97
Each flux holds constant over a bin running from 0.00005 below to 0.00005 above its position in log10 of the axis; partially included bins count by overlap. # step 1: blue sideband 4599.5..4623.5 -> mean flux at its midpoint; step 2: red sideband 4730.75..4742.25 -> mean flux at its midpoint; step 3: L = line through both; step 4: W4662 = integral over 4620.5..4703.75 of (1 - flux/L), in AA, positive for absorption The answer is 3.1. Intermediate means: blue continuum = 15.3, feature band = 14.6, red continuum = 14.9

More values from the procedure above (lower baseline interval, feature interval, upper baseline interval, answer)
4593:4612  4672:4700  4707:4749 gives 1.29 AA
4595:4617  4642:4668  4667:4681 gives -0.16 AA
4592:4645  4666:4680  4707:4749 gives 0.91 AA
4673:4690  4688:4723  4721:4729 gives 2.14 AA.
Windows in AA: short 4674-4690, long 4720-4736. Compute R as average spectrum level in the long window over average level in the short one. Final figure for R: 1.1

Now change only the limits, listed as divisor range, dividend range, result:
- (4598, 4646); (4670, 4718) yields 0.93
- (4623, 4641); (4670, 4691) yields 0.93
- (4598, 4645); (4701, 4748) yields 0.98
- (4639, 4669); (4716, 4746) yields 1.06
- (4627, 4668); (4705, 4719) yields 0.95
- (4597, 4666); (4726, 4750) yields 1.03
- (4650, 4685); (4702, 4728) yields 1.00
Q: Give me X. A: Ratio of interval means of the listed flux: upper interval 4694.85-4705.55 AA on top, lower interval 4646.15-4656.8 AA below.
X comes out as 0.9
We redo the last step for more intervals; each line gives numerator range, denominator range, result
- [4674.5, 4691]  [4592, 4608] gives 0.95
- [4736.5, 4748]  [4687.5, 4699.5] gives 1.10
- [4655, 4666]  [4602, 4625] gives 0.96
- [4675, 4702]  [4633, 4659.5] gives 0.98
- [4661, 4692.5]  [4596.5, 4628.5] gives 0.93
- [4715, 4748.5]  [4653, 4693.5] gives 1.07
